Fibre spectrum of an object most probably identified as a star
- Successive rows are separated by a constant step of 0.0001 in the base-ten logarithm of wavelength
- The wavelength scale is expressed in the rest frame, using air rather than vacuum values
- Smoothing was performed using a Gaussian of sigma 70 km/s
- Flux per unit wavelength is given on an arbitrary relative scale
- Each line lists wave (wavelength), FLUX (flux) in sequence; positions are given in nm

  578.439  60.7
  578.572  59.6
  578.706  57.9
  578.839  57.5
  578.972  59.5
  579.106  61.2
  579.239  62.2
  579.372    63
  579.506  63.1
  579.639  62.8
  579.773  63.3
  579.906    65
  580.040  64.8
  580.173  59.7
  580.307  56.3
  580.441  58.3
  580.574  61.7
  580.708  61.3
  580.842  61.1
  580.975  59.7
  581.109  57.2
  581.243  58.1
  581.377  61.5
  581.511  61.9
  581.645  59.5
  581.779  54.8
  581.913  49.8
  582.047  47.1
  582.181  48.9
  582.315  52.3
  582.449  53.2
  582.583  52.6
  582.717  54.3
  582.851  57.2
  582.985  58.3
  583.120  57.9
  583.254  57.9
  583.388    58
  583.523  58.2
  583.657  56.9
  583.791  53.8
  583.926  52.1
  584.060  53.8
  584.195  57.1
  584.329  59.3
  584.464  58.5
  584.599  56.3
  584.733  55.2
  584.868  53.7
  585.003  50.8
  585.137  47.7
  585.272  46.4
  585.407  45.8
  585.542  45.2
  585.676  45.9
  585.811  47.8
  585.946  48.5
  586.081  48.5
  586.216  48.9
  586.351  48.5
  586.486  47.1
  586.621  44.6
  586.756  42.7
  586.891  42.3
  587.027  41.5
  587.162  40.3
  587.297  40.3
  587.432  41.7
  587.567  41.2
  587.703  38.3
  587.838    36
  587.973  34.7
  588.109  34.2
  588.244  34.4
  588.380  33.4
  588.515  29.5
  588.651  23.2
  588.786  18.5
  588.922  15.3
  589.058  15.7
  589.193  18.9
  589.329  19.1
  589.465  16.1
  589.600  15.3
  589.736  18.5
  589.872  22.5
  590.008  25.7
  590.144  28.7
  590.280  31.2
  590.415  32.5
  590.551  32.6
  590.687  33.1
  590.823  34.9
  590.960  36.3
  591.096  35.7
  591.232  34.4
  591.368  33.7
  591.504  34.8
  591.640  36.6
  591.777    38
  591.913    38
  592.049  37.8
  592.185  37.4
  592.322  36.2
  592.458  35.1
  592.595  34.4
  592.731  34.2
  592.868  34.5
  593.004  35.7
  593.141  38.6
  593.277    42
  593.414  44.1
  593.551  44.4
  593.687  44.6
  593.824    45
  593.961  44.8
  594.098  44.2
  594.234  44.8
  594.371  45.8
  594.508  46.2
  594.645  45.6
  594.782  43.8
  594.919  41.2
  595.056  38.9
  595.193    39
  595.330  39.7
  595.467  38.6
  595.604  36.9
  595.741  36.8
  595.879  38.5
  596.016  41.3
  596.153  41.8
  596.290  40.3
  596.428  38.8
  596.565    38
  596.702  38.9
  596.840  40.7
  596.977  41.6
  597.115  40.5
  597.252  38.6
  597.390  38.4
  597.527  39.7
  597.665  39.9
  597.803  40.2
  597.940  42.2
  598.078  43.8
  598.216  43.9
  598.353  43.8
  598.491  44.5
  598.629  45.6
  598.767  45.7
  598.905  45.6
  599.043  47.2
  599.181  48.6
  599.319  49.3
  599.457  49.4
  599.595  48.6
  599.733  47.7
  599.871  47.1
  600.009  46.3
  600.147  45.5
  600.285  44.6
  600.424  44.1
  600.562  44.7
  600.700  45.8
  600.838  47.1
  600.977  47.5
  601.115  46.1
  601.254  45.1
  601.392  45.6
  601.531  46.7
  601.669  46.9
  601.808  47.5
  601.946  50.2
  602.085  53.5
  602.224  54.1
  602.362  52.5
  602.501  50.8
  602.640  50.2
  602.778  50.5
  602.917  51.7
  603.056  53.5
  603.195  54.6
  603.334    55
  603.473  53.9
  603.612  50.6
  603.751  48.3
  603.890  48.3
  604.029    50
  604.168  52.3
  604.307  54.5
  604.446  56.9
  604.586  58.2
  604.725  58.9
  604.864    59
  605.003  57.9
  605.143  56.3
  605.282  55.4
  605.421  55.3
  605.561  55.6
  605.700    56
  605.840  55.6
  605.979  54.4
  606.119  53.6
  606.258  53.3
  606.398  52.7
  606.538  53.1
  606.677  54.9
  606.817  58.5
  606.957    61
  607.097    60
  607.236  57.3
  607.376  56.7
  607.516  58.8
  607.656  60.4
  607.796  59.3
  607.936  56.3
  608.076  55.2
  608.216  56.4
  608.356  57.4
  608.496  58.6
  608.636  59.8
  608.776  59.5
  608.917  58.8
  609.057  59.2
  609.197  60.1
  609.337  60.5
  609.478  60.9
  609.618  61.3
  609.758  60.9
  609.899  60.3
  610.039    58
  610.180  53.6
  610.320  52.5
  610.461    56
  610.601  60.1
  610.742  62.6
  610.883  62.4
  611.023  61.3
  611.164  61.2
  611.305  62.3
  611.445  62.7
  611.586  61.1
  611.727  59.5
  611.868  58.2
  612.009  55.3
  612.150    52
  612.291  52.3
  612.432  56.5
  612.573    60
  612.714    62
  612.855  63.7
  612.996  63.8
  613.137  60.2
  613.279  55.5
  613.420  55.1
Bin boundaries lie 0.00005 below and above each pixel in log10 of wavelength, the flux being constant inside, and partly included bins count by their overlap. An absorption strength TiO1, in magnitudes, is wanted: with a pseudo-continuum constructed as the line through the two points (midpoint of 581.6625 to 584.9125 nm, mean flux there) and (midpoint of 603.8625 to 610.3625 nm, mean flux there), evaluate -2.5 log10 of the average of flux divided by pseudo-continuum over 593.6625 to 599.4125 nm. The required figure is 0.31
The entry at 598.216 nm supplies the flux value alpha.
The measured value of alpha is 43.9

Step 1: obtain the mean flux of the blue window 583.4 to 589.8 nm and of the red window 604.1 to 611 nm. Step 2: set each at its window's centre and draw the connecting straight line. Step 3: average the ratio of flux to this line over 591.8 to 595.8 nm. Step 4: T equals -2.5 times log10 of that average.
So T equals 0.16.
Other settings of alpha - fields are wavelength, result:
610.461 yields 56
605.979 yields 54.4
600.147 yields 45.5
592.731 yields 34.2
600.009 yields 46.3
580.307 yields 56.3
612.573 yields 60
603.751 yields 48.3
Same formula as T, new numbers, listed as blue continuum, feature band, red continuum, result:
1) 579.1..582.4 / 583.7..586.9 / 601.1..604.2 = 0.14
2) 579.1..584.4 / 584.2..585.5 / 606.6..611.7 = 0.10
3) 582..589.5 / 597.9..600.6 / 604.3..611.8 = 0.15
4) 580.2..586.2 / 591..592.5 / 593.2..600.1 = 0.29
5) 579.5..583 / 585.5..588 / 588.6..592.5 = -0.07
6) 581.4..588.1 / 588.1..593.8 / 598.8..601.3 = 0.47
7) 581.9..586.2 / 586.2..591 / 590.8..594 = 0.37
